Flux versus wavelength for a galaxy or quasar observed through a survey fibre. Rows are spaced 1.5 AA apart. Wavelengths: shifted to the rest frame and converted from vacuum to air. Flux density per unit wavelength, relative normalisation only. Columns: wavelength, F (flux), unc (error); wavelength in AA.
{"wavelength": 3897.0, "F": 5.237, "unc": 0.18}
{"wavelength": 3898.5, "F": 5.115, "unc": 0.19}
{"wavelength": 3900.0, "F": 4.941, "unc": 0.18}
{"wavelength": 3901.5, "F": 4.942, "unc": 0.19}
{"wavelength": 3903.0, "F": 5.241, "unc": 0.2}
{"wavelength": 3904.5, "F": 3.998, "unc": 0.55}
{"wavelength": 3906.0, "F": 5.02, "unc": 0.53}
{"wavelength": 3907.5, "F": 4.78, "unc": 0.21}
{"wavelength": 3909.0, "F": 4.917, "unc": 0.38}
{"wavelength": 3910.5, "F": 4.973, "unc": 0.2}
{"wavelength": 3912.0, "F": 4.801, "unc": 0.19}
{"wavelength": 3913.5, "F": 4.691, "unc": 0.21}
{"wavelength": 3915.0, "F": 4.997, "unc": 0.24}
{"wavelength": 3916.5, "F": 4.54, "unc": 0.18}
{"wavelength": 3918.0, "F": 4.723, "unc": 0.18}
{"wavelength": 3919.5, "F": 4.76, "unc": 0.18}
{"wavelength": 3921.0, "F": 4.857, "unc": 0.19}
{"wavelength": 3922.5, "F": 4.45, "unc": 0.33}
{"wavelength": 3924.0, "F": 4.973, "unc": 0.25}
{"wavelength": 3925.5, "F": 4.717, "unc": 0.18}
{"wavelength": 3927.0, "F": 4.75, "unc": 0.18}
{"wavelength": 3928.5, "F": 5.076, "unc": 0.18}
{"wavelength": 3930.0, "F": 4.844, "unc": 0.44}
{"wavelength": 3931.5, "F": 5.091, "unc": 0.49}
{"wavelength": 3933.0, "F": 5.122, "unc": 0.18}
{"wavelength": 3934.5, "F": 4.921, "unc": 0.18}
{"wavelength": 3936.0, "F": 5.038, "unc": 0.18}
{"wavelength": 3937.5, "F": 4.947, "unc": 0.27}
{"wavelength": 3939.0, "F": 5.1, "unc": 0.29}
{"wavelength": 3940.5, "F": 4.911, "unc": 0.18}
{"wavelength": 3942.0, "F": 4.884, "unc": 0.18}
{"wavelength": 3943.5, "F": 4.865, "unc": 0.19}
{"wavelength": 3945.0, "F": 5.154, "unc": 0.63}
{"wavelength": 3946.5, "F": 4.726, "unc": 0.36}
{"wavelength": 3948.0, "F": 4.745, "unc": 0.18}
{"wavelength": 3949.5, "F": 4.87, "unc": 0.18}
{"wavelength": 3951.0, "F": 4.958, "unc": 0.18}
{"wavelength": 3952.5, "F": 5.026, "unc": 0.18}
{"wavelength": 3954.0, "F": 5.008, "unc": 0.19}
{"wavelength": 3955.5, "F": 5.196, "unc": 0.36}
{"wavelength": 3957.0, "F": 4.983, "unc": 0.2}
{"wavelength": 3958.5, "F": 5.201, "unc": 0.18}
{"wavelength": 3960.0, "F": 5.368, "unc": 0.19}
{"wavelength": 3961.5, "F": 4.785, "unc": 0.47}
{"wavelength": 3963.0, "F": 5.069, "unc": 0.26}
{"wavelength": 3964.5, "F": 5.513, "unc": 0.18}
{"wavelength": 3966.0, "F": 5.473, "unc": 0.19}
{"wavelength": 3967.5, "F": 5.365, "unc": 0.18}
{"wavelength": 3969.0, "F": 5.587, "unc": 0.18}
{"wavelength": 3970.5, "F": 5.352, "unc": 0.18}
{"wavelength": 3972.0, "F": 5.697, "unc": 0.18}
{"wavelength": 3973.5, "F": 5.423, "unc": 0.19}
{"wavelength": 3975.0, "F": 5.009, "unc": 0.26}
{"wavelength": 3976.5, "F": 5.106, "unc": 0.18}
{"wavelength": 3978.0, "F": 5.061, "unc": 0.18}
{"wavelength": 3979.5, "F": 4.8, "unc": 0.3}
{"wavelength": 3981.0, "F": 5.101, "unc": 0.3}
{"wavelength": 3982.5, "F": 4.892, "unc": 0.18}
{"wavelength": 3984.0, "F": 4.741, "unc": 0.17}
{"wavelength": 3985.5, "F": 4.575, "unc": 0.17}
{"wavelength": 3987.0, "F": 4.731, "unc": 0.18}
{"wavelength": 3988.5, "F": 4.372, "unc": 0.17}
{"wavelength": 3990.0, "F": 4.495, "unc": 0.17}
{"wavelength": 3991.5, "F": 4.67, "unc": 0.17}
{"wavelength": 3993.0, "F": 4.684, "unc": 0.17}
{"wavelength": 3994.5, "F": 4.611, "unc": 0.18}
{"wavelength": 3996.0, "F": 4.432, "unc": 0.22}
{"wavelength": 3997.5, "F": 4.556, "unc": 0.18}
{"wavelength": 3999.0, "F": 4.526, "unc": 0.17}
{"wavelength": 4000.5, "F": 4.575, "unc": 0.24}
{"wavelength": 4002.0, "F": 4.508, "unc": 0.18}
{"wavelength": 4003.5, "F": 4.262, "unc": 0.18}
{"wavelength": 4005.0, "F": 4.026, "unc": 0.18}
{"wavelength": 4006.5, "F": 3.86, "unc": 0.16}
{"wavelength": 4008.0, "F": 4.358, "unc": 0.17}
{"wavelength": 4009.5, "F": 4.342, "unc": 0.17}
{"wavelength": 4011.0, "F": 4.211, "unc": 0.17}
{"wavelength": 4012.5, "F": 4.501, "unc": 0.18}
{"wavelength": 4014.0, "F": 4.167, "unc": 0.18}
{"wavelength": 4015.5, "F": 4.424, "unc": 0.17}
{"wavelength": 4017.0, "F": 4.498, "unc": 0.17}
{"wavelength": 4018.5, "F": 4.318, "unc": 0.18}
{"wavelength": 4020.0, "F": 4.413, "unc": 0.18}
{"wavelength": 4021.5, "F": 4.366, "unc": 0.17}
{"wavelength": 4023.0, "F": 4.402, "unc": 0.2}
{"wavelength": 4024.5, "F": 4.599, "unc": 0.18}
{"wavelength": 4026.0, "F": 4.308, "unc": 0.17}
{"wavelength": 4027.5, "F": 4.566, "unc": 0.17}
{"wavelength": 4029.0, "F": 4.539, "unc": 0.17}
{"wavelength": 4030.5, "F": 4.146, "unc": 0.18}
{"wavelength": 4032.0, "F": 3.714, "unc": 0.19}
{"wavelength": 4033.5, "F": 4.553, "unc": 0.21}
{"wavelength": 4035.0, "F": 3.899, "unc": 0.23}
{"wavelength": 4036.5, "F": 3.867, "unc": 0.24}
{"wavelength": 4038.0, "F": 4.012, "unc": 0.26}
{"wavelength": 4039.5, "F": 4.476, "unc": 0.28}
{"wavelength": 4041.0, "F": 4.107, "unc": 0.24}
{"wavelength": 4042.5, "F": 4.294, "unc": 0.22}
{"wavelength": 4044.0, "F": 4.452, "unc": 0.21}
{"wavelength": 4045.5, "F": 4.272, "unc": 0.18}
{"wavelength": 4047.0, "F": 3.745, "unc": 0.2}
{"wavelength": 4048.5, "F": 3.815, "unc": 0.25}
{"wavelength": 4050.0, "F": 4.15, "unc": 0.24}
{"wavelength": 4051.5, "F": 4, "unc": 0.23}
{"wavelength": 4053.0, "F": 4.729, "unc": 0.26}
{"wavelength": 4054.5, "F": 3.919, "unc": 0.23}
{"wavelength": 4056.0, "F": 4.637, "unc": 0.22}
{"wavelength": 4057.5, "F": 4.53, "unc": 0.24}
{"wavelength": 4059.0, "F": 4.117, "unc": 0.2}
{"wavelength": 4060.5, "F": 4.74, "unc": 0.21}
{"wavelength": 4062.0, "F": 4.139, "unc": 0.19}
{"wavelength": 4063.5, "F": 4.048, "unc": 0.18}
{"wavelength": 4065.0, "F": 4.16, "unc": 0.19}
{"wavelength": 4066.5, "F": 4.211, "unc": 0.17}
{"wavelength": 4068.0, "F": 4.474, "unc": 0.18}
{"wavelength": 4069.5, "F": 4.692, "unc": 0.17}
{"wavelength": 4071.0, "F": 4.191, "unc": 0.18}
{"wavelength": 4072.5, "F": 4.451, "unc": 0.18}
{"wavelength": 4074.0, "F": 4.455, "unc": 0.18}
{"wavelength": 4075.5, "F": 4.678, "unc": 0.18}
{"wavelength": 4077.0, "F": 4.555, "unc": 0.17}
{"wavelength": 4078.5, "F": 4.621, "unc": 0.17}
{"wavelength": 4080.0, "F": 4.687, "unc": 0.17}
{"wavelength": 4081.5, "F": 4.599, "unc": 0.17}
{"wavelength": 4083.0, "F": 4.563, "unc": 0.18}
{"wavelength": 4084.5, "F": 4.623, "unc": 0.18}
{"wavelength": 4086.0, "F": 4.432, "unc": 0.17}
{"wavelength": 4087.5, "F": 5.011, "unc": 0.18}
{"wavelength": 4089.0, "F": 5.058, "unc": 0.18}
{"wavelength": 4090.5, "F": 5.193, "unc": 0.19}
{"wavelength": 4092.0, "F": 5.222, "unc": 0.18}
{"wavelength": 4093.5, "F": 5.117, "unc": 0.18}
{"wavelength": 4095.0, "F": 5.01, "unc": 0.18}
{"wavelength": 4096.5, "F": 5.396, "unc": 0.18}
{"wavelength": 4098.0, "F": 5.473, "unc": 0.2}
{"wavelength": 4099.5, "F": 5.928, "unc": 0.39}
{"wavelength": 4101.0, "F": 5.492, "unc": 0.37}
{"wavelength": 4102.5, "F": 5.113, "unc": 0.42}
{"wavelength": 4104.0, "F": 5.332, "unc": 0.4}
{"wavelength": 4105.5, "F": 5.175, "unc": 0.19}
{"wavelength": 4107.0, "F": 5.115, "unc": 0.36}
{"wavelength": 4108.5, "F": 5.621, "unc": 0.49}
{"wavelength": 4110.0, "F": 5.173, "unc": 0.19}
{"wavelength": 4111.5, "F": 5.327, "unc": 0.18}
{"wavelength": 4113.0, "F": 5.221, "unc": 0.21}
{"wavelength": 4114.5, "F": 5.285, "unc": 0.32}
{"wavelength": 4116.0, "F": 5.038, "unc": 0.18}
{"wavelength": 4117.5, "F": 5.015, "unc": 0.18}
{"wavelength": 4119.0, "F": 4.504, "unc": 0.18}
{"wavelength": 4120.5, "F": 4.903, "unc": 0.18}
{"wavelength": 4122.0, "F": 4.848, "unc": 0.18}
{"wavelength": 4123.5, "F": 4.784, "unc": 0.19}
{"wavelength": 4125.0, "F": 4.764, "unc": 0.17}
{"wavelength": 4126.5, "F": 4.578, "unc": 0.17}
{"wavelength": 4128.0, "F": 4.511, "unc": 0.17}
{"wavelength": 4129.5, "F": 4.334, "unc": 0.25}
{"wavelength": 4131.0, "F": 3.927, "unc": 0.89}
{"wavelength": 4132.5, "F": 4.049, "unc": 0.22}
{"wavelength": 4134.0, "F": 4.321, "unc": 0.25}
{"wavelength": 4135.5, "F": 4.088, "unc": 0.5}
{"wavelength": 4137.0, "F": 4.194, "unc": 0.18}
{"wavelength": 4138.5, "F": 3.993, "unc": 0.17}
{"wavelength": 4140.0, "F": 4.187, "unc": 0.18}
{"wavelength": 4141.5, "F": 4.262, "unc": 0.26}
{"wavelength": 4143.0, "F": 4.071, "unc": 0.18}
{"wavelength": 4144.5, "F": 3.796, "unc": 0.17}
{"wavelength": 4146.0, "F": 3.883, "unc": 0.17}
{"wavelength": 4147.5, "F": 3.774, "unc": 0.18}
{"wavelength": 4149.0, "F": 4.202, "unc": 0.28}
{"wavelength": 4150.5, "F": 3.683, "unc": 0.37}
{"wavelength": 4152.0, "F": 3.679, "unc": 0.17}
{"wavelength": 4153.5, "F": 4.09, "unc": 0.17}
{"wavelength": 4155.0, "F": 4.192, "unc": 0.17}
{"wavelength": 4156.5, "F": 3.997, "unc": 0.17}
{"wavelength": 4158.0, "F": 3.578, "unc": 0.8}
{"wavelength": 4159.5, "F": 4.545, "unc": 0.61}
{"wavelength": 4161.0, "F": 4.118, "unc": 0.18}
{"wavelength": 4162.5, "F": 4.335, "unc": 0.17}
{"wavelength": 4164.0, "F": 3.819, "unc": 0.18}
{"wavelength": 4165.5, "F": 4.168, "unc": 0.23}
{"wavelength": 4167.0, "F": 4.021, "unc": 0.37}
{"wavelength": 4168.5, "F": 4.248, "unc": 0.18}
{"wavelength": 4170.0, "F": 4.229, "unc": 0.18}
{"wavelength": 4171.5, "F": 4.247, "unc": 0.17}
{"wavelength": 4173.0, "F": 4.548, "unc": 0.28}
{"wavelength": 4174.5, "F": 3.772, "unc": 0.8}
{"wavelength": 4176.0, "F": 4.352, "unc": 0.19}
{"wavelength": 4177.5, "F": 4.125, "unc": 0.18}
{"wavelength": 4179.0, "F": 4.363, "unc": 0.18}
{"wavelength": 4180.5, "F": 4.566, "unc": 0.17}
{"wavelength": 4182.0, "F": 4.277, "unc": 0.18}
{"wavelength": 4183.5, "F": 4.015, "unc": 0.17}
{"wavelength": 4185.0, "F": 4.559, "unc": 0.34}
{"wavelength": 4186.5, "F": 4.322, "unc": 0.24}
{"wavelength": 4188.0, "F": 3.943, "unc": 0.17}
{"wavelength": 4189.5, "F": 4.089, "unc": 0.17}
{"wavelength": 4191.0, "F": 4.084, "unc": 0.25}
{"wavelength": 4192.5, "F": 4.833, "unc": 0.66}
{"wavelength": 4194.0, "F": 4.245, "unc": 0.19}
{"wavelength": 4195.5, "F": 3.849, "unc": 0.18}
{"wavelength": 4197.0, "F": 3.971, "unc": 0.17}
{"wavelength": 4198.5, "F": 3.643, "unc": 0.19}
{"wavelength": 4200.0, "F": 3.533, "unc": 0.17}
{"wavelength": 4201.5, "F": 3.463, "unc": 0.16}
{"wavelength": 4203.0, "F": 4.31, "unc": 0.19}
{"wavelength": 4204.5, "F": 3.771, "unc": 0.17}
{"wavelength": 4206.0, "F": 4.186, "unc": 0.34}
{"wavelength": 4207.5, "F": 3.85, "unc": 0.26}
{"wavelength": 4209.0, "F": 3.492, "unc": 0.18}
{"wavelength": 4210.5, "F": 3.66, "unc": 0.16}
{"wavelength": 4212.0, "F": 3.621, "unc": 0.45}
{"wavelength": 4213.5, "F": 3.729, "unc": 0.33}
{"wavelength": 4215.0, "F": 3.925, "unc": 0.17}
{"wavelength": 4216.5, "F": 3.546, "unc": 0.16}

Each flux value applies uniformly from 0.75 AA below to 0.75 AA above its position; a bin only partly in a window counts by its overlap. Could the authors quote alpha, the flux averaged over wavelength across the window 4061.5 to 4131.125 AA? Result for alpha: 4.84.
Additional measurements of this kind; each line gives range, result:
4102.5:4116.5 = 5.25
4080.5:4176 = 4.57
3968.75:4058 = 4.48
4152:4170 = 4.09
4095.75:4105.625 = 5.43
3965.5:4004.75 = 4.85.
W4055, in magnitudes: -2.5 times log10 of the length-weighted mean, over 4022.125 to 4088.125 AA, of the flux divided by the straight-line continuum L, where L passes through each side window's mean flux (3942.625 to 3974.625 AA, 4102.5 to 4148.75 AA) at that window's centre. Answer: 0.12 mag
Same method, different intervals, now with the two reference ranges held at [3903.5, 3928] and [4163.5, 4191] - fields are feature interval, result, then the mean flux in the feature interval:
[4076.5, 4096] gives -0.10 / 4.83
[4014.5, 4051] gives 0.07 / 4.25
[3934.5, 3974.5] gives -0.10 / 5.12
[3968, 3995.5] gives -0.07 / 4.94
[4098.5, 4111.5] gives -0.23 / 5.37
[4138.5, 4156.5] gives 0.07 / 3.98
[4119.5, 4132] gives -0.06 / 4.57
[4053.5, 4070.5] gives 0.03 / 4.34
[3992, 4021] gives 0.04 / 4.39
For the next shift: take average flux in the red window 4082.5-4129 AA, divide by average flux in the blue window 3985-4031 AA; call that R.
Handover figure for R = 1.1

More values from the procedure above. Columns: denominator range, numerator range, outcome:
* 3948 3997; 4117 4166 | 0.84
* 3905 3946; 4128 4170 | 0.83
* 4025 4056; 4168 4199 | 1.00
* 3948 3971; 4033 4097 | 0.86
